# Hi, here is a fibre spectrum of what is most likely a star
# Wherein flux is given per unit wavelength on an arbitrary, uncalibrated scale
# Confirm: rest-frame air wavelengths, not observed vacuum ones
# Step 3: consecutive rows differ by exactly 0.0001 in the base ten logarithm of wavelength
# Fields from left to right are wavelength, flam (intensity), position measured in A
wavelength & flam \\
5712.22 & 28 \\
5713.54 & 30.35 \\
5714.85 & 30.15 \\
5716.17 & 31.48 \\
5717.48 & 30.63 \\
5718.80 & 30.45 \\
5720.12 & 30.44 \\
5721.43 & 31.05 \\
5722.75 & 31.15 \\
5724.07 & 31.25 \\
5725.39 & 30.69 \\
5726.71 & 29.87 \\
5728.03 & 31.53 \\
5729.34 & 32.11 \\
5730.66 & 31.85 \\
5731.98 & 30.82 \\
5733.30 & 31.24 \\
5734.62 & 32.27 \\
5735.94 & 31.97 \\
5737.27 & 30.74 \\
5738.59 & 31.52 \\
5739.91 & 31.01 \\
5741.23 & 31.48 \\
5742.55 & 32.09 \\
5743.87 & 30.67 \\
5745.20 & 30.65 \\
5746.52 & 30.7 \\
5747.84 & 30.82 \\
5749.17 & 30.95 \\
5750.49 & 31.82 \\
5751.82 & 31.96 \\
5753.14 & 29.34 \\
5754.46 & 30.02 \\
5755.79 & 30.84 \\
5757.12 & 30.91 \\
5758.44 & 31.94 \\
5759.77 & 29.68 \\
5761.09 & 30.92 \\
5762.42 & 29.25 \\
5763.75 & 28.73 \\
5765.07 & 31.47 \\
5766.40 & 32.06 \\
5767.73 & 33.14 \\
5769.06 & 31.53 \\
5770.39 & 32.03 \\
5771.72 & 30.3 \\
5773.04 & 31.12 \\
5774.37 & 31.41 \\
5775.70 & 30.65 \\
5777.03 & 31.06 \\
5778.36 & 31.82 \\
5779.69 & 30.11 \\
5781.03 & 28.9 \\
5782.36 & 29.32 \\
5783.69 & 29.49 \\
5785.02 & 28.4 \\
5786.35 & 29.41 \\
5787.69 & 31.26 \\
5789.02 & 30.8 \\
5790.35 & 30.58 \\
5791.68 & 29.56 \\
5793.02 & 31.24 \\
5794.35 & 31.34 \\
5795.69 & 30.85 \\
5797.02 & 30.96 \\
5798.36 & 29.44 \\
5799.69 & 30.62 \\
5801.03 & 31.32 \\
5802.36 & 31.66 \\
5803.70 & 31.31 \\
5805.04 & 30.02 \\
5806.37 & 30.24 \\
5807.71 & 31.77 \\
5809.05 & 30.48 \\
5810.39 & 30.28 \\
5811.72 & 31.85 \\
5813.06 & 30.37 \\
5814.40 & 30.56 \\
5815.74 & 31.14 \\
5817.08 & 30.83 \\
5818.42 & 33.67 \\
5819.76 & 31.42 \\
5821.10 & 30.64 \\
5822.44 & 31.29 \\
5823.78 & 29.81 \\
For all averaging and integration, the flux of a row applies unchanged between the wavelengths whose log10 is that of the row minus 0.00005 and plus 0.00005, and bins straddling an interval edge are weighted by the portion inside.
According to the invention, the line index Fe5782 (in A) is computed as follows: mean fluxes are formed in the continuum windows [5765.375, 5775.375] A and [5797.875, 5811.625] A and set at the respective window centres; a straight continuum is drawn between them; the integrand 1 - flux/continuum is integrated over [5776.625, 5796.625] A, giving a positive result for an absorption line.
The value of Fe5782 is 0.6 A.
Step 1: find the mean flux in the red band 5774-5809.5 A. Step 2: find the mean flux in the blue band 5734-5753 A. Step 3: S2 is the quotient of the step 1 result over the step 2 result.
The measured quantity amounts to 0.98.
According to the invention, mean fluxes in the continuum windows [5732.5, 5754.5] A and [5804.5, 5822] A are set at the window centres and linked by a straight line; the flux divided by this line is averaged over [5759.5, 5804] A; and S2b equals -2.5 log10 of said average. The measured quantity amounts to 0.02 mag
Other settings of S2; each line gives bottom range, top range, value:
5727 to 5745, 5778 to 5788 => 0.94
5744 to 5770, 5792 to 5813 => 1.00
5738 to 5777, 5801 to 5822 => 1.00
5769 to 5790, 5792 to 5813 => 1.01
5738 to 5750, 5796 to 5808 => 0.99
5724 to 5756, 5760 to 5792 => 0.98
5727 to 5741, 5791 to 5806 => 0.98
